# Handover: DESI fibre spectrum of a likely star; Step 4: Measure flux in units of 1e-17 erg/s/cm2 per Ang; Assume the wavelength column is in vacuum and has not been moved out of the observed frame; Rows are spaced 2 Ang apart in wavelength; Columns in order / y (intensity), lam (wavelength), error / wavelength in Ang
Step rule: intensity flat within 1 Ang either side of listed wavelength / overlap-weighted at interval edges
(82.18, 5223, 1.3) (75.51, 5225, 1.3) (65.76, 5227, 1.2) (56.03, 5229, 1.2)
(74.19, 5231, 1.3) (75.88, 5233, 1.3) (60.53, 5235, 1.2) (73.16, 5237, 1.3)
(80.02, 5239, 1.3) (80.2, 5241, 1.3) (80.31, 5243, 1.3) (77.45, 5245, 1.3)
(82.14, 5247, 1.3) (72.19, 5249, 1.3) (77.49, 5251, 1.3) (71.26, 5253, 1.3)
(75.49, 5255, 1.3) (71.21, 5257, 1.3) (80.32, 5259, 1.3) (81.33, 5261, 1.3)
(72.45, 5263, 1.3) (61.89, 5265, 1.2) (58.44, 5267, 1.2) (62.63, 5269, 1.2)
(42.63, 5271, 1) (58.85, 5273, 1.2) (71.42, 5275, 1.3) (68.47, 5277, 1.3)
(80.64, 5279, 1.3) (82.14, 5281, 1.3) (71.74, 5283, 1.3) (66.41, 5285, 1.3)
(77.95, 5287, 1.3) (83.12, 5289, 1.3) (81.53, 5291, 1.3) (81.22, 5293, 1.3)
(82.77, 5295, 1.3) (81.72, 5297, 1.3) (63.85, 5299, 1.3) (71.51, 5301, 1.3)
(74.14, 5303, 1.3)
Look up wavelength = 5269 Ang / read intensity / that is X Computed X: 62.63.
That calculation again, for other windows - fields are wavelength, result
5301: 71.51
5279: 80.64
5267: 58.44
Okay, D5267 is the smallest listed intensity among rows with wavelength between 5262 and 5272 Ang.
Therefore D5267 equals 42.63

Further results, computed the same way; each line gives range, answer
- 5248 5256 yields 71.26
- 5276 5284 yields 68.47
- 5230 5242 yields 60.53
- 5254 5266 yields 61.89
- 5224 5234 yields 56.03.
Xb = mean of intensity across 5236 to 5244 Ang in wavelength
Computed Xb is 78.4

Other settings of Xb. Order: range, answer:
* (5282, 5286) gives 69.1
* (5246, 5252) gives 77.3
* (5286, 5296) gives 81.3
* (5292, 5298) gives 81.9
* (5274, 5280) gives 73.5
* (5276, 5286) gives 73.9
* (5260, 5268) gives 68.5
